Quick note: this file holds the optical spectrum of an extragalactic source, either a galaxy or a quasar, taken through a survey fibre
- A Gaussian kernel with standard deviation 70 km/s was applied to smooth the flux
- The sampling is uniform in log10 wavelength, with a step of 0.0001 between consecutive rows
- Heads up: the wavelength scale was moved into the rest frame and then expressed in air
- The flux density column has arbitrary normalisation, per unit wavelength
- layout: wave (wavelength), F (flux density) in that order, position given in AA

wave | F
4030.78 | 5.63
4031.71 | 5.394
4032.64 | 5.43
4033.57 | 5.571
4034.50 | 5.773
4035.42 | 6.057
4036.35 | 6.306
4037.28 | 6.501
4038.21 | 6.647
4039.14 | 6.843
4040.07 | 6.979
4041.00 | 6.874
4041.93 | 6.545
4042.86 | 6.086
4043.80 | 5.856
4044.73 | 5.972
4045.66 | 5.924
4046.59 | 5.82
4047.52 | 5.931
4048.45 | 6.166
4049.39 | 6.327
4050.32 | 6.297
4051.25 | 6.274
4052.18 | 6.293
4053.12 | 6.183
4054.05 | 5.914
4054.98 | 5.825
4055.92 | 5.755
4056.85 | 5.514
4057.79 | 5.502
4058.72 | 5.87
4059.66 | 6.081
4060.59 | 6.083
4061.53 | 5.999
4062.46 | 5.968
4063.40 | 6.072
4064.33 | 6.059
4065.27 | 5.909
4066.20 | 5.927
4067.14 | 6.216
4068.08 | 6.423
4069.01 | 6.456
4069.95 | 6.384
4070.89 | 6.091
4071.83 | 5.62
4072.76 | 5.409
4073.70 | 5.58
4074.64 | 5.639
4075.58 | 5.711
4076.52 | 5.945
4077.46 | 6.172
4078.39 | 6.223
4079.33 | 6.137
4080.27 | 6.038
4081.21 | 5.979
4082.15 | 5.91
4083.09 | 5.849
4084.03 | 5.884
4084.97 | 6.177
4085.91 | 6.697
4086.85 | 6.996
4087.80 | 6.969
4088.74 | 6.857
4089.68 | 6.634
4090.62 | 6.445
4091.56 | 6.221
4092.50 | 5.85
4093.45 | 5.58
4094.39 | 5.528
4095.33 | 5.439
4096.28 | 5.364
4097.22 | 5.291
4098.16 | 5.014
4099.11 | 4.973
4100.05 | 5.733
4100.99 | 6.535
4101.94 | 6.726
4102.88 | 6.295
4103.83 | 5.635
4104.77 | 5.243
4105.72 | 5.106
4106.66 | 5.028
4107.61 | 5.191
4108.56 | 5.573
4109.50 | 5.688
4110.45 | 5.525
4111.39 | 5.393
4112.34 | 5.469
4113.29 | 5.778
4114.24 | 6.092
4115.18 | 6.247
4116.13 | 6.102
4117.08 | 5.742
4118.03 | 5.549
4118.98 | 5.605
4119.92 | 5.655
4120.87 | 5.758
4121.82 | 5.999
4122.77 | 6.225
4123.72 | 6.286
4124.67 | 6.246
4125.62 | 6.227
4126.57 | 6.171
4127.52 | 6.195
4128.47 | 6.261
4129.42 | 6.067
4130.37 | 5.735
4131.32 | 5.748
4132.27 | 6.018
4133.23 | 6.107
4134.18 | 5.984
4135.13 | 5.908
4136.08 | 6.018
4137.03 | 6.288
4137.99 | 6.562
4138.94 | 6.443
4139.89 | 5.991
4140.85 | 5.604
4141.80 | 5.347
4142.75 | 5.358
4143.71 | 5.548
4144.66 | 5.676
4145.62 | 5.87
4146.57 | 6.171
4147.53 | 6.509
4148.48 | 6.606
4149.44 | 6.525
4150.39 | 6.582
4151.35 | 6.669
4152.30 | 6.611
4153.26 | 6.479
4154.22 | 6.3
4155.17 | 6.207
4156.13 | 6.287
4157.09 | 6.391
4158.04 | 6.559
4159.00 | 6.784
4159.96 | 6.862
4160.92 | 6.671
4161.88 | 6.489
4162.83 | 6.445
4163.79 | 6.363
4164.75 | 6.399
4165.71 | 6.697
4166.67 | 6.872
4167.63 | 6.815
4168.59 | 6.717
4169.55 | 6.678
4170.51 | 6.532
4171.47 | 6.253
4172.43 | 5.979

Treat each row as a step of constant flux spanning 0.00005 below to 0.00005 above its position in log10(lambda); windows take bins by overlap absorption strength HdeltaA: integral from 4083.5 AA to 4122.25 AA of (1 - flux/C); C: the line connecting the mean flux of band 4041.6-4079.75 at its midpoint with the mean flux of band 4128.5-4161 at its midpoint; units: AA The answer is 1.6 AA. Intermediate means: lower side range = 6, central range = 5.84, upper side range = 6.19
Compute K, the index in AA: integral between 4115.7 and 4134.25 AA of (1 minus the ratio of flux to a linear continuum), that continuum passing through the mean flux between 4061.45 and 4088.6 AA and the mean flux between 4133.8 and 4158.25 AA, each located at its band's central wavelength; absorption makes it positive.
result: 0.5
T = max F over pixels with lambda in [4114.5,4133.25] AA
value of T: 6.286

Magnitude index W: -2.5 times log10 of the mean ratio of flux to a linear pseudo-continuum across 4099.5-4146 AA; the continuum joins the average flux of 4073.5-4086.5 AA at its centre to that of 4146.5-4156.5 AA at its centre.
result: 0.07 mag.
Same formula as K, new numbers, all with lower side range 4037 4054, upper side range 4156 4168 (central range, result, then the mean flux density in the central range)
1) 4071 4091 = 0.8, 6.14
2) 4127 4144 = 1.5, 5.96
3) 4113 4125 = 1.0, 5.94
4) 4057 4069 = 0.6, 6.01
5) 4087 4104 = 1.2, 5.97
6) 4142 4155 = 0.7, 6.21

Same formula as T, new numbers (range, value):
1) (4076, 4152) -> 6.996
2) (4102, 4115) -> 6.295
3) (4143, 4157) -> 6.669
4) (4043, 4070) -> 6.456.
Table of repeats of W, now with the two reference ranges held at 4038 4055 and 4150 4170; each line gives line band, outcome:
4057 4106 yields 0.07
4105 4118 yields 0.15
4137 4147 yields 0.11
